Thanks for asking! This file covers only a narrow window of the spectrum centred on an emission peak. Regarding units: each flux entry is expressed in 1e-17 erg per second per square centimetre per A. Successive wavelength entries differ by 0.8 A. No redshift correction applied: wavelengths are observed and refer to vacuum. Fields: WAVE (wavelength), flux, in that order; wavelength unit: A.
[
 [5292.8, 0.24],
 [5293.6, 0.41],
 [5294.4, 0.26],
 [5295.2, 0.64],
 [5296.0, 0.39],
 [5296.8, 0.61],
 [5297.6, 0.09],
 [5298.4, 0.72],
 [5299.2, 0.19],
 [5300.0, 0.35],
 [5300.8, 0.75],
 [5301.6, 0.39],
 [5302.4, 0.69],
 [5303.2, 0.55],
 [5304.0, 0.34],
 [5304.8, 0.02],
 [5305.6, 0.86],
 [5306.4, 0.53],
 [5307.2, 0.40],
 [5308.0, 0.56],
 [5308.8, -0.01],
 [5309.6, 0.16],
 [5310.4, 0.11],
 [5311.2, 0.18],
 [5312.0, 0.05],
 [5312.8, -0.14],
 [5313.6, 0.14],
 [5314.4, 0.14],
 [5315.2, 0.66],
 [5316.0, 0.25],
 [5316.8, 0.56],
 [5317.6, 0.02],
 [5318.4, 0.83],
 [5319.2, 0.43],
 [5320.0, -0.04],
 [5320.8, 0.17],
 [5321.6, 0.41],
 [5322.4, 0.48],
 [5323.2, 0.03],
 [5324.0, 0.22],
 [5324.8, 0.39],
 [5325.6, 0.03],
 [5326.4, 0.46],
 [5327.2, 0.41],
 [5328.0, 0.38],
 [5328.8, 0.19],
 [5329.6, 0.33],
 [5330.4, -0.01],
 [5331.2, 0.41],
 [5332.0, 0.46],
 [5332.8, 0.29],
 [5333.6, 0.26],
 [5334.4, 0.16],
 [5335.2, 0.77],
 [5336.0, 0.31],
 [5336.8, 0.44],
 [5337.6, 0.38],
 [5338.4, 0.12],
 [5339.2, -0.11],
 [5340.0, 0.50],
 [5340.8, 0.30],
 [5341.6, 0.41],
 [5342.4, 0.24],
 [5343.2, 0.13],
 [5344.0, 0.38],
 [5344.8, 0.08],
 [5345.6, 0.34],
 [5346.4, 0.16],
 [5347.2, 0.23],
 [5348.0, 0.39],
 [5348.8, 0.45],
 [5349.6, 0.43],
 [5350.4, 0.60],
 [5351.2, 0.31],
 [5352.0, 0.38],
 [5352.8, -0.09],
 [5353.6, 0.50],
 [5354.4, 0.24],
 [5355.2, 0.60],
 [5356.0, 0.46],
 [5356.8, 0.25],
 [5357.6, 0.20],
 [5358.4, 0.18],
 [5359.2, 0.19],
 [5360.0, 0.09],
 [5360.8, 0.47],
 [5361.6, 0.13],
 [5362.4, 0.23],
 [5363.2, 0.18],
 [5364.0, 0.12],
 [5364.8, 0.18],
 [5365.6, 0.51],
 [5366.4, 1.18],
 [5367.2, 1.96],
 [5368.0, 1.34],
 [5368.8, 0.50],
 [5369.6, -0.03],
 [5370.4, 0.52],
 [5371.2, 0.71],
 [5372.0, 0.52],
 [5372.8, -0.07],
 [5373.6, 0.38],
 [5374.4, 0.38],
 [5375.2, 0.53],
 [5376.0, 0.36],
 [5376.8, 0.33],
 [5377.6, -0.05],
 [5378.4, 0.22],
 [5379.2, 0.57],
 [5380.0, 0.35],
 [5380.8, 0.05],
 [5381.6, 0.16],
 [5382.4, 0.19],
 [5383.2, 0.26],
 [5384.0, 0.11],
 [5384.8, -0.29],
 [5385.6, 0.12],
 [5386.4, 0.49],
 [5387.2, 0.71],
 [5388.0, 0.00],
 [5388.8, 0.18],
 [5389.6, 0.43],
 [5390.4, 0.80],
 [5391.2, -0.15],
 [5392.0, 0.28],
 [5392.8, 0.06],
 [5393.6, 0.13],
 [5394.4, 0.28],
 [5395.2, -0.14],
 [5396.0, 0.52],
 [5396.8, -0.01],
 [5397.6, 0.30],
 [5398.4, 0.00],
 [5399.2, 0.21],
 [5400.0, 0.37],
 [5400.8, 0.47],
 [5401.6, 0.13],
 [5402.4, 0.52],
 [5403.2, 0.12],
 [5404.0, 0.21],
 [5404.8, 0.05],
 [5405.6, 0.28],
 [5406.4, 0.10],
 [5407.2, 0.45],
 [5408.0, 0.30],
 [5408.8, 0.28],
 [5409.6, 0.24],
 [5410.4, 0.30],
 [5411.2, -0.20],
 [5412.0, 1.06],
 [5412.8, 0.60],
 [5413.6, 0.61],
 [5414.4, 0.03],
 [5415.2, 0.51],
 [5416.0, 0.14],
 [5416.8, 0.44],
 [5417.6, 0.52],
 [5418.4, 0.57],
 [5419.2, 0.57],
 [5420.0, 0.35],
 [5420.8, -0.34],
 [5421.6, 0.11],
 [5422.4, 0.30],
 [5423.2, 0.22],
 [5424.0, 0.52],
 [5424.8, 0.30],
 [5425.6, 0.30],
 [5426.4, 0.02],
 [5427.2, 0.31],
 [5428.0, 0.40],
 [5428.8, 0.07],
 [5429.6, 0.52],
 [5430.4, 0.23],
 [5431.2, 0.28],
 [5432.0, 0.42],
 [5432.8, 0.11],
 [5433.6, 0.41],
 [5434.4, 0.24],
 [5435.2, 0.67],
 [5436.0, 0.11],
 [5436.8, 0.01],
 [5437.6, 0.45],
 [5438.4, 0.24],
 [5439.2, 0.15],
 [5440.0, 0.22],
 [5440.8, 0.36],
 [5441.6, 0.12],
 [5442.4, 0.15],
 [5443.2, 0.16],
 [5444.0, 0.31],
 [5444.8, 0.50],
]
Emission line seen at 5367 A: H-beta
